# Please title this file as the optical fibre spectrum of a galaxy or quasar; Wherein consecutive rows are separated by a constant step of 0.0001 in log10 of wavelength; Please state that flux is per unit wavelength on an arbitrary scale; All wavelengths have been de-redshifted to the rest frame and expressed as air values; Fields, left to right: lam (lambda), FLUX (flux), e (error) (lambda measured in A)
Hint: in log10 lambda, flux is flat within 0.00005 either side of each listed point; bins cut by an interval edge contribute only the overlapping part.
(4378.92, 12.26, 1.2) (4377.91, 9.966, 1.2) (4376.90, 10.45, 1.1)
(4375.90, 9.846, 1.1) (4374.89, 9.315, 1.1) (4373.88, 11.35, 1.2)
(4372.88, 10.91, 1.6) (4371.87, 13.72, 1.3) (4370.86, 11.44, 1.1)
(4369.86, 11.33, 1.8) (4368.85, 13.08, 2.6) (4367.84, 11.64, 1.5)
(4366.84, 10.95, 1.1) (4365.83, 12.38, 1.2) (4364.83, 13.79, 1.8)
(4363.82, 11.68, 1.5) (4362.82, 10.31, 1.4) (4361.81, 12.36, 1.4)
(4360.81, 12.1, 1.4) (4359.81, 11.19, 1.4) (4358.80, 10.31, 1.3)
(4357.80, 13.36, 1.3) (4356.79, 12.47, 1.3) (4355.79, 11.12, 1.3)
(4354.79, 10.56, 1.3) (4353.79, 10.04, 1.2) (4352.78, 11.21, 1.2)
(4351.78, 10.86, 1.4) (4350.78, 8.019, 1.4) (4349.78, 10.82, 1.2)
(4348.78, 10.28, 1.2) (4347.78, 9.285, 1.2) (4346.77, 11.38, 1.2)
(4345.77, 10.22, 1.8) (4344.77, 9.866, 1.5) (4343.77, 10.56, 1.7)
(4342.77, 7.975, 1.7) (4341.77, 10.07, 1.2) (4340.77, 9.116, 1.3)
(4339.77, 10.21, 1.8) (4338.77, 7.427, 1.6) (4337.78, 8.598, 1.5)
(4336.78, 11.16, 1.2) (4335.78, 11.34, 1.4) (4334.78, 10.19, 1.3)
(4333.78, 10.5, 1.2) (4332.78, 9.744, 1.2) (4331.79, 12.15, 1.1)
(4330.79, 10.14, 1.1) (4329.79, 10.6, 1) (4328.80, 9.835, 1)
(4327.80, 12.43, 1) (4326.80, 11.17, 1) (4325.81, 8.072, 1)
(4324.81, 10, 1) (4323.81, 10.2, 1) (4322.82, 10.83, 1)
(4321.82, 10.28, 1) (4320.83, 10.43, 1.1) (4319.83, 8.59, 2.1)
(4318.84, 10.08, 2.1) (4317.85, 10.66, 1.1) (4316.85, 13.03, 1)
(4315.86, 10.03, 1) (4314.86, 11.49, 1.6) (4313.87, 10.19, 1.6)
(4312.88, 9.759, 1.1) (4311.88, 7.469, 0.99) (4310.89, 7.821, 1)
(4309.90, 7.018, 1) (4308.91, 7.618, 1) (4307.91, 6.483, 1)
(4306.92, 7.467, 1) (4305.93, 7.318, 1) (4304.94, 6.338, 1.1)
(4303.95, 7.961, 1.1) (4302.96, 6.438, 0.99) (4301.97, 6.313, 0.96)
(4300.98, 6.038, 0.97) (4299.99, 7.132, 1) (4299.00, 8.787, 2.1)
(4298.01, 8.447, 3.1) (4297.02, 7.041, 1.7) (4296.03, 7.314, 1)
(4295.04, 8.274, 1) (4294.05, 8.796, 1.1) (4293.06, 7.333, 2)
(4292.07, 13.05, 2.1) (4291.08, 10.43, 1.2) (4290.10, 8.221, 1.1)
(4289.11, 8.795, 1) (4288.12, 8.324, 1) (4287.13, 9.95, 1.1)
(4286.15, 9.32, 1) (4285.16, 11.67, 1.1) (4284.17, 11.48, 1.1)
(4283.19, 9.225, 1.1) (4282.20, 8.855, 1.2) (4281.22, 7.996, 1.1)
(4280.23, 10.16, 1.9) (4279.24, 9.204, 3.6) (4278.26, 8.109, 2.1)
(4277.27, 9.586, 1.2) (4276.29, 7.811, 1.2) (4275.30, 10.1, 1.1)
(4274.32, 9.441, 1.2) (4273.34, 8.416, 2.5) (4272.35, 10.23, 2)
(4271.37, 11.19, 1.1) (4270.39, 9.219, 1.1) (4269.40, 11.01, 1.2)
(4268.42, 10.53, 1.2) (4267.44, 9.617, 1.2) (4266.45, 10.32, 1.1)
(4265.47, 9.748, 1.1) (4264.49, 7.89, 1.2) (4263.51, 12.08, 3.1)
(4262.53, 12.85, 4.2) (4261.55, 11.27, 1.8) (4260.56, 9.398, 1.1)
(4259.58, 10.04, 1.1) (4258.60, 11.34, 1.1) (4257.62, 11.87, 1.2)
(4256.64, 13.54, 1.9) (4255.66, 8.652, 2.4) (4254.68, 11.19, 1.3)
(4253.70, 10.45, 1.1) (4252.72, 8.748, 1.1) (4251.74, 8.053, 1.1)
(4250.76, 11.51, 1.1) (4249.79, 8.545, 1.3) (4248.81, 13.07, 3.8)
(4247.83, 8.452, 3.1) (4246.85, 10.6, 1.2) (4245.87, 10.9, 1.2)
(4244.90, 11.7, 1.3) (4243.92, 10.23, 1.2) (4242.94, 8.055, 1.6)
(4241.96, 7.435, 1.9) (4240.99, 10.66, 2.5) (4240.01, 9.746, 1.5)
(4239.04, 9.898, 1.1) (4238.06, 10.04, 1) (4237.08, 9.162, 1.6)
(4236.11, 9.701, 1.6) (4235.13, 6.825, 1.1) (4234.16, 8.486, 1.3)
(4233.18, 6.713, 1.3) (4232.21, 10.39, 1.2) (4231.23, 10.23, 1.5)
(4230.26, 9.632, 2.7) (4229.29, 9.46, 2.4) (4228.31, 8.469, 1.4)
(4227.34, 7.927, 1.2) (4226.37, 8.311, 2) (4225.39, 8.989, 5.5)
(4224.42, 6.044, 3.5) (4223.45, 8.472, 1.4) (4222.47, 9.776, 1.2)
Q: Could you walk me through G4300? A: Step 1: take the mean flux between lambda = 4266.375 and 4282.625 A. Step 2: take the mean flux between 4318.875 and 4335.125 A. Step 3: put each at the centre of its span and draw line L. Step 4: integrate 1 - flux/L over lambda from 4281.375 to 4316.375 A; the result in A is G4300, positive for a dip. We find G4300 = 4.8 A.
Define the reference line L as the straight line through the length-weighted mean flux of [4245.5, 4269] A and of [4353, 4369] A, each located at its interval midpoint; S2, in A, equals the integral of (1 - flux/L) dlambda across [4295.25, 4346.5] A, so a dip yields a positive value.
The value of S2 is 9.09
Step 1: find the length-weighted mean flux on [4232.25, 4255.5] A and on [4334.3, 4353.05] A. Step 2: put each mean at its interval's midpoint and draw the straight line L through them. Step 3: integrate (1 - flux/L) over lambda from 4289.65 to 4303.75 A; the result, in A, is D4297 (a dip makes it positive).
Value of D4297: 2.4 A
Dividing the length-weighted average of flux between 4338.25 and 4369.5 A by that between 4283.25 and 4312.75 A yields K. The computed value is 1.31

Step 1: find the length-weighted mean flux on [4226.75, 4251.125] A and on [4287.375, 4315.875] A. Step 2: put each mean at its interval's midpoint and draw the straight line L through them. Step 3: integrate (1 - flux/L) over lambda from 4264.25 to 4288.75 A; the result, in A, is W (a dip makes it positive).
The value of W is -2.5 A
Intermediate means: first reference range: 9.5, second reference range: 8.18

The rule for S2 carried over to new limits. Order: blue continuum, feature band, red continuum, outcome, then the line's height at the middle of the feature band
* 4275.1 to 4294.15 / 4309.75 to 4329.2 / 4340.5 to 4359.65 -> -0.1 A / 9.95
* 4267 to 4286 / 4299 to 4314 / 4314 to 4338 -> 4.1 A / 10.2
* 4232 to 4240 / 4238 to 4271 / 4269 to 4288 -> -3.8 A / 9.21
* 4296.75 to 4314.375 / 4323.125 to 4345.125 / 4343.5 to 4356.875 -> -1.7 A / 9.38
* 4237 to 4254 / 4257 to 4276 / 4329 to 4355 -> -0.8 A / 9.91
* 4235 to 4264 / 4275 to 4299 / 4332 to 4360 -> 2.6 A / 10.3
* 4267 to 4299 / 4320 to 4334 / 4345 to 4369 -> 0.0 A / 10.4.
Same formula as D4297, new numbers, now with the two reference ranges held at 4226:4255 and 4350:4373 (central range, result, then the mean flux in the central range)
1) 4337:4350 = 1.8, 9.69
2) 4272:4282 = 1.0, 9.08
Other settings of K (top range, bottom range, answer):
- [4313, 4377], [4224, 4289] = 1.10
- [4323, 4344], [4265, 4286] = 1.04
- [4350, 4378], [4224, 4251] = 1.21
